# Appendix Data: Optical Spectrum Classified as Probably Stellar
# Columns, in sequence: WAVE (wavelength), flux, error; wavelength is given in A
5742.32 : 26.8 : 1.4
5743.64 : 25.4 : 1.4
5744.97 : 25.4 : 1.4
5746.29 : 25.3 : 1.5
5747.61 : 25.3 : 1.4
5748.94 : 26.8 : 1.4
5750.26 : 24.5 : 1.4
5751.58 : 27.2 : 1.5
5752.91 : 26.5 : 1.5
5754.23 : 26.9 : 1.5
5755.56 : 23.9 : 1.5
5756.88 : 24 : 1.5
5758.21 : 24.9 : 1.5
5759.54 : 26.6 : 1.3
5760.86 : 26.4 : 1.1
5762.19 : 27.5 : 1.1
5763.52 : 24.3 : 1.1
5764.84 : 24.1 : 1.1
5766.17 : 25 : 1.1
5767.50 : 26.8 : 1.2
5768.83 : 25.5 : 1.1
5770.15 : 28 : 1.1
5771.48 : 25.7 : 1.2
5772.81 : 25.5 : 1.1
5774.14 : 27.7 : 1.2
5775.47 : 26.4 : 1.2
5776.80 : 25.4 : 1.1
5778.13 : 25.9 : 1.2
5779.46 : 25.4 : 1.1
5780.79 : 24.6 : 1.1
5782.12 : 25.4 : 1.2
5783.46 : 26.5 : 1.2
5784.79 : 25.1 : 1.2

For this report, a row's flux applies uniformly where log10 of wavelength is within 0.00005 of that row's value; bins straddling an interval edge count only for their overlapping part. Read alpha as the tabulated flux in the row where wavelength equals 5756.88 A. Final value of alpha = 24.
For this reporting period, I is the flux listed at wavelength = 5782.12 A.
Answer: 25.4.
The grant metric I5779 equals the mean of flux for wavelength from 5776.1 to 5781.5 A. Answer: 25.3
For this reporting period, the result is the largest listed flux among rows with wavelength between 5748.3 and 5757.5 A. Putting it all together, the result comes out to 27.2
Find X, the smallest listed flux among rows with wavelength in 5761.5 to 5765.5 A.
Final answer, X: 24.1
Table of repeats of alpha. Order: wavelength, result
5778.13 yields 25.9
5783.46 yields 26.5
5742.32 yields 26.8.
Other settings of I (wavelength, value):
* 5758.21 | 24.9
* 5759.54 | 26.6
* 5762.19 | 27.5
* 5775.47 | 26.4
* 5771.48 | 25.7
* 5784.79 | 25.1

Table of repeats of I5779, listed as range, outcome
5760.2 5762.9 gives 26.9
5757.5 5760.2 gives 25.7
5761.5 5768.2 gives 25.5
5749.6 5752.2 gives 25.9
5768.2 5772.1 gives 26.5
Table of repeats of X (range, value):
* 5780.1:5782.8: 24.6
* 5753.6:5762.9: 23.9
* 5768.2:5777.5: 25.4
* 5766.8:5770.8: 25.5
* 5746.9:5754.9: 24.5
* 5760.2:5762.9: 26.4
